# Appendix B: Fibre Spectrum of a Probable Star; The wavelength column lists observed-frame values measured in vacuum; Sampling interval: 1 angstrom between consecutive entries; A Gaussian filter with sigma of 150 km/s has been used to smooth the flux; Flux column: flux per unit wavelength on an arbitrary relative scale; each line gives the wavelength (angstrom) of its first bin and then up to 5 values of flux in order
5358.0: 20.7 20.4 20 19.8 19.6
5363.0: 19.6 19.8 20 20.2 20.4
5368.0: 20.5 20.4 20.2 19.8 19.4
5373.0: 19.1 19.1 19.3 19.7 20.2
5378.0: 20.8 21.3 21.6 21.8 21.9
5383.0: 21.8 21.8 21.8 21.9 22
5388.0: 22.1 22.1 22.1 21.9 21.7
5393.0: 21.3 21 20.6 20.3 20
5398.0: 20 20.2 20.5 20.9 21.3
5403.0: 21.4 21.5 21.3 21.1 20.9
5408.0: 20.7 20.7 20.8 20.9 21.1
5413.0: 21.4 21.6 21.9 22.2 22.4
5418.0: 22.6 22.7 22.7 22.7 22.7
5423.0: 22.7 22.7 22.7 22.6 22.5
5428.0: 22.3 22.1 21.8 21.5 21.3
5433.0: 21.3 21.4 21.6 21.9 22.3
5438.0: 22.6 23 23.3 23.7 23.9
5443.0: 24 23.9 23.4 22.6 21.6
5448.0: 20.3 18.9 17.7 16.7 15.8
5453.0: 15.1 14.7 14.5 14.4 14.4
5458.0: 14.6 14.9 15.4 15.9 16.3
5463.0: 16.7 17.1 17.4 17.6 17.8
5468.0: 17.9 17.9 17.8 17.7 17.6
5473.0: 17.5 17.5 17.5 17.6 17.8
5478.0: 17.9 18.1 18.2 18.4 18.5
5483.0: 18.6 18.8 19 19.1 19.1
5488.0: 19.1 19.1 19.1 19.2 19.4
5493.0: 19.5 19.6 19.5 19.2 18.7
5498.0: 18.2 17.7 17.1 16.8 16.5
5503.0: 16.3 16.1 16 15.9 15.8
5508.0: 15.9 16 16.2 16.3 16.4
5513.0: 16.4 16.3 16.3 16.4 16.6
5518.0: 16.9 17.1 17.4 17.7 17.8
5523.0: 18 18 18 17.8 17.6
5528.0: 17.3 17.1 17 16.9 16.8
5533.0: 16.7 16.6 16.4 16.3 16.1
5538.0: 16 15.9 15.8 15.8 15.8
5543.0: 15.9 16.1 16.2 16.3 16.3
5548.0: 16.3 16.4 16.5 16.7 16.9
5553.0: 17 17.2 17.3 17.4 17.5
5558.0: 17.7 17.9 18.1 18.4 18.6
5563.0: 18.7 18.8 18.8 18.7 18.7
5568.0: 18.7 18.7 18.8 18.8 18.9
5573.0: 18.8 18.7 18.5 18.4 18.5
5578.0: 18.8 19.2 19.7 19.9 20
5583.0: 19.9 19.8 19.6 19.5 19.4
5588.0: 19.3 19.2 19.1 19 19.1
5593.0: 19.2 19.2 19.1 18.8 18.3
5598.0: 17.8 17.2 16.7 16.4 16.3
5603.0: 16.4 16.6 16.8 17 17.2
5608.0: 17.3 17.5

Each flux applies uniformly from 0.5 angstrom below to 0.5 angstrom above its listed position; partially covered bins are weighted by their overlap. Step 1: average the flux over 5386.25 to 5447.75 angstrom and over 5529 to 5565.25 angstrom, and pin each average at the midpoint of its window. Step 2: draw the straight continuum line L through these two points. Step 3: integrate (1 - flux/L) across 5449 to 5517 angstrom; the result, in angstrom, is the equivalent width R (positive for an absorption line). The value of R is 7.30 angstrom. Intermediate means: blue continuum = 21.9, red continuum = 16.9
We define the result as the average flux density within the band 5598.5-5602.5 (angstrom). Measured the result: 16.6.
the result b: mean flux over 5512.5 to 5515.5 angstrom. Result 16.3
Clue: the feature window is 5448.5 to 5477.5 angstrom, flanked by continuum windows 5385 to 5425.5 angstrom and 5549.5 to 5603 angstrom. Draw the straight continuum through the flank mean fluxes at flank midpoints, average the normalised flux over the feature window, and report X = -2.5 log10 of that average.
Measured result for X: 0.23 mag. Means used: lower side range 21.5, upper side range 18.4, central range 16.6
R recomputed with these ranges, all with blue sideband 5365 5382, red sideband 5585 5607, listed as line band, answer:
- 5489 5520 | 2.8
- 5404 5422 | -1.6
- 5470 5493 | 1.0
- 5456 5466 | 1.8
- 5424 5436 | -1.3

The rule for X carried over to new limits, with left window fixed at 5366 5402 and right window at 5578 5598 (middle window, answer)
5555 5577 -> 0.06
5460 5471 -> 0.18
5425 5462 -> 0.03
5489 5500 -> 0.06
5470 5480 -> 0.14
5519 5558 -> 0.17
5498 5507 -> 0.20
